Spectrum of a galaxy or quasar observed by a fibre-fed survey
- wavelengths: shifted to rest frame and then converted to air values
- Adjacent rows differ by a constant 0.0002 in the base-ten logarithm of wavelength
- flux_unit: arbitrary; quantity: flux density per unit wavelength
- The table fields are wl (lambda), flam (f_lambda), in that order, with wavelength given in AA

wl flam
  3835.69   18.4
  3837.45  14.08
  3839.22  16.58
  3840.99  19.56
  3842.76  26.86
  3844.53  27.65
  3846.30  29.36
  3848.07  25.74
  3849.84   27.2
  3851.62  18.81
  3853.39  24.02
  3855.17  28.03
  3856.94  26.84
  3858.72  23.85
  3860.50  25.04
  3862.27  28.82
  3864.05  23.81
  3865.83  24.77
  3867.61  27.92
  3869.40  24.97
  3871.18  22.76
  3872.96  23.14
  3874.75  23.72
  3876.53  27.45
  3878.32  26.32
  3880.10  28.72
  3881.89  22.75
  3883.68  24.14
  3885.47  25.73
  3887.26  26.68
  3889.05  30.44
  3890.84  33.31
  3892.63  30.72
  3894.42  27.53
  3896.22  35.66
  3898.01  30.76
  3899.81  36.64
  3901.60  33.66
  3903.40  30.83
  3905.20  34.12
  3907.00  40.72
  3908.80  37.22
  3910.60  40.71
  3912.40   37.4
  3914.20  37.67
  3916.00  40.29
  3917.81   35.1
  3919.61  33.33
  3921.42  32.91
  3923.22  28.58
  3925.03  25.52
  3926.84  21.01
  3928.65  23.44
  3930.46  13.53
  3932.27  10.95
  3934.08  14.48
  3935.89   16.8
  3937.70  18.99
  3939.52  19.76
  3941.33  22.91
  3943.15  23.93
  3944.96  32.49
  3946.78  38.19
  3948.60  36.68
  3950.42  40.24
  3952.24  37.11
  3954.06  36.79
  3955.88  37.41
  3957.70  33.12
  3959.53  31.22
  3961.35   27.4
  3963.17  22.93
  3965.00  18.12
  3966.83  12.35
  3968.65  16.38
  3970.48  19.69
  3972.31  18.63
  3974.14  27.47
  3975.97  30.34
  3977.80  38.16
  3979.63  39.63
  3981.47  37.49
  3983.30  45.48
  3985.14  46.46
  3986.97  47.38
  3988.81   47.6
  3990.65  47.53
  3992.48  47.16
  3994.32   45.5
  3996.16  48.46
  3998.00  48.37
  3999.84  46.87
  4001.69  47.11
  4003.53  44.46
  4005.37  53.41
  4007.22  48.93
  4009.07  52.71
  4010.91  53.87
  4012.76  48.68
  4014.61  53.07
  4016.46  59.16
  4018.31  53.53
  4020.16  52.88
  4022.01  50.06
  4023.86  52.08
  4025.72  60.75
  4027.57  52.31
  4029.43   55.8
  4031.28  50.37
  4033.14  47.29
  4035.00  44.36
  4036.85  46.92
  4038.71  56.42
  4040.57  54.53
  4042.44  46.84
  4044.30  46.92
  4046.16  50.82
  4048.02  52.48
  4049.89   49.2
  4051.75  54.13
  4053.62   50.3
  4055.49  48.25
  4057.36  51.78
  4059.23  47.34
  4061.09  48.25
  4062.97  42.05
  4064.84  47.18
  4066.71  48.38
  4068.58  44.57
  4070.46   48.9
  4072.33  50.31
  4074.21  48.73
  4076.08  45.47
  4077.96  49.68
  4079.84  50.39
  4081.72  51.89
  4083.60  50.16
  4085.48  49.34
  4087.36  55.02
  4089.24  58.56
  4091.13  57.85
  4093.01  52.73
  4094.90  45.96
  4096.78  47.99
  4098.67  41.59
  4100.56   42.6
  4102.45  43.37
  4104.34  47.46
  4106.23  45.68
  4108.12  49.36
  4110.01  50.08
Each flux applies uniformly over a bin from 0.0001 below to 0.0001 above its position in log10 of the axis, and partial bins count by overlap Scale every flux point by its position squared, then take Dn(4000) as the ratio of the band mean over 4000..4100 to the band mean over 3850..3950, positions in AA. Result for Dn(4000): 1.94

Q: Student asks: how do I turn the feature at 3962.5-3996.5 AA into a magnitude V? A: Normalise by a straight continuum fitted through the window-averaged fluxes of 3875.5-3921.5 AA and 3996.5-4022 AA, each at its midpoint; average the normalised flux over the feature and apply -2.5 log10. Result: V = 0.324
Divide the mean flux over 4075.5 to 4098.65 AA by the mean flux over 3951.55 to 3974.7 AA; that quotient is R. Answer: 1.97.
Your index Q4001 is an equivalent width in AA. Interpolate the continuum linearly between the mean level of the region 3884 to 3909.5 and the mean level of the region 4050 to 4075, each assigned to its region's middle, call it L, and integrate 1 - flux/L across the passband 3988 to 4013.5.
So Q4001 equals -3.7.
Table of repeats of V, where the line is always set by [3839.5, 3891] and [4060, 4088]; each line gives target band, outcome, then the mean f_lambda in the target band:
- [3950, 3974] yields 0.32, 26.8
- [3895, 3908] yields -0.16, 34.5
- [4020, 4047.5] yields -0.16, 51.2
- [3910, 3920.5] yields -0.20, 37.3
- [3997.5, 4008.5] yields -0.18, 48.3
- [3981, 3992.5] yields -0.17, 45.8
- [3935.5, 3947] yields 0.37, 24.3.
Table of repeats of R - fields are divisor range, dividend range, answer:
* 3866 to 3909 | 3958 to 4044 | 1.49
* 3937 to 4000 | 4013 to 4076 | 1.49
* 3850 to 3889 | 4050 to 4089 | 1.95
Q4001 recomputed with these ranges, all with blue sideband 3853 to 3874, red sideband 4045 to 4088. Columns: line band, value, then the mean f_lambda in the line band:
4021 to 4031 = -2.12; 54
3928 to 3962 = 7.78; 27.2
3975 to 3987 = -0.28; 40.2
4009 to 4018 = -2.20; 53.6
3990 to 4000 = -1.59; 47.4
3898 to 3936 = 1.54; 30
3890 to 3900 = -1.06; 32.1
